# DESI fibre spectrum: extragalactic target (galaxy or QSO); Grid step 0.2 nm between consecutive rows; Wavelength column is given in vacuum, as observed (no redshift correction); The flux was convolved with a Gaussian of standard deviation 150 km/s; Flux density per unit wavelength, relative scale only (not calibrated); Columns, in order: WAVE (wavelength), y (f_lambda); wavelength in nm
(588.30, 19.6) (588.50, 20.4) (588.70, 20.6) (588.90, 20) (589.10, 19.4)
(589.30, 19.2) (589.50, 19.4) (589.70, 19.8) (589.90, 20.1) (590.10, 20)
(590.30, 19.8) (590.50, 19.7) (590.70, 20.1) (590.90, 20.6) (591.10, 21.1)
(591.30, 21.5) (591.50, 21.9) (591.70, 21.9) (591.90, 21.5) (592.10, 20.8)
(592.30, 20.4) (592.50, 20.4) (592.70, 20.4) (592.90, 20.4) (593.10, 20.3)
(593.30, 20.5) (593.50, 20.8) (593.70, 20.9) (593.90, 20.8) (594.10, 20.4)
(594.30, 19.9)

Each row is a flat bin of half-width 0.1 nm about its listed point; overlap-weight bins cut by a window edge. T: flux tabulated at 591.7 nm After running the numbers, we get 21.9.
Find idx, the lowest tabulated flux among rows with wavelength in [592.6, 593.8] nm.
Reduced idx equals 20.3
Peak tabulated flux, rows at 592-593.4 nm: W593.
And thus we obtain 20.8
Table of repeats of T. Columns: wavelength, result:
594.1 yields 20.4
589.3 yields 19.2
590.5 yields 19.7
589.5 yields 19.4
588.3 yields 19.6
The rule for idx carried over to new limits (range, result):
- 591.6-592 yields 21.5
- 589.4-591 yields 19.4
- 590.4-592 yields 19.7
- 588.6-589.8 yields 19.2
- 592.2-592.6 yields 20.4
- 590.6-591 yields 20.1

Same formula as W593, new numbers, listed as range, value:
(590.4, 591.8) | 21.9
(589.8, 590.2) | 20.1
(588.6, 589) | 20.6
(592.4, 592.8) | 20.4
